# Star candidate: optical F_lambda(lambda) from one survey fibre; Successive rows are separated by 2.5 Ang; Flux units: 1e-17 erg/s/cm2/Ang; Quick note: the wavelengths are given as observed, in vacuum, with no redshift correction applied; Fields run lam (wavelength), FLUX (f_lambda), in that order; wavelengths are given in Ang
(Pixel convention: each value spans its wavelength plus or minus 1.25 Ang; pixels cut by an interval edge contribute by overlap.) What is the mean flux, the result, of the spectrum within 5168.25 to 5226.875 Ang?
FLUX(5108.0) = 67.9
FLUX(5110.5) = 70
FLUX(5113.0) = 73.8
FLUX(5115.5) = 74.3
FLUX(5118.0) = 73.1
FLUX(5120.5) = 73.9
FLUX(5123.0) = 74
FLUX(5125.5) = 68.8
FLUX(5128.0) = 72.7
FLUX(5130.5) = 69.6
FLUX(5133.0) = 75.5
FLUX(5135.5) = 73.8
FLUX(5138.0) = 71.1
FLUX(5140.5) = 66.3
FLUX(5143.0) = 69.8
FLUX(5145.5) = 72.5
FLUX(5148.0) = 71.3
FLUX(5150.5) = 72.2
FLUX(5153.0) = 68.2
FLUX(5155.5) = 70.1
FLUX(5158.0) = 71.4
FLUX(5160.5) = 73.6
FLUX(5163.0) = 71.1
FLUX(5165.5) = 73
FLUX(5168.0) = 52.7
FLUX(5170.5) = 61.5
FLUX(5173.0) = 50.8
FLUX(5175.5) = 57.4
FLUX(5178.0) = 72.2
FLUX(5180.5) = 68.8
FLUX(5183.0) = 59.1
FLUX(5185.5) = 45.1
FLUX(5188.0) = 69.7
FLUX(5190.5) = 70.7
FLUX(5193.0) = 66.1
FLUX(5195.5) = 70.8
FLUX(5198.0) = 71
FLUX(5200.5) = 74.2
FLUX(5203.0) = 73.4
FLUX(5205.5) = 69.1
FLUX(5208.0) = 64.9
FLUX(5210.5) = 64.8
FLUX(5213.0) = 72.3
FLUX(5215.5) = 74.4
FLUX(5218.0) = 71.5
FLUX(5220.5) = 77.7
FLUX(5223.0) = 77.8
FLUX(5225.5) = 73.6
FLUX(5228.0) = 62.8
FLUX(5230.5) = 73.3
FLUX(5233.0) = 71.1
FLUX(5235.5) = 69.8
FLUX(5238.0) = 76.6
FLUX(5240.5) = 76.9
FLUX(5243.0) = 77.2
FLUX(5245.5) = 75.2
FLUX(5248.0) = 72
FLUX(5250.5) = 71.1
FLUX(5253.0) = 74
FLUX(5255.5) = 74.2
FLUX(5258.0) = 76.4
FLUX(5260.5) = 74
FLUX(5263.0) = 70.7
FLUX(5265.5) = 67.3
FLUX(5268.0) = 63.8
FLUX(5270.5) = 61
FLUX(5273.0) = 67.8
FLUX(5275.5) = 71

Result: 67.4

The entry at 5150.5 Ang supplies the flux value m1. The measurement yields 72.2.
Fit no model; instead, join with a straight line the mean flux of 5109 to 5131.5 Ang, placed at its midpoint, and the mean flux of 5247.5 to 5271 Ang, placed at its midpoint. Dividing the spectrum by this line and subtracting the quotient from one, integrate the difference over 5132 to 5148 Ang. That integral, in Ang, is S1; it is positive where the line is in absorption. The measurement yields 0.1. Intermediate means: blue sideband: 72.2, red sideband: 70.7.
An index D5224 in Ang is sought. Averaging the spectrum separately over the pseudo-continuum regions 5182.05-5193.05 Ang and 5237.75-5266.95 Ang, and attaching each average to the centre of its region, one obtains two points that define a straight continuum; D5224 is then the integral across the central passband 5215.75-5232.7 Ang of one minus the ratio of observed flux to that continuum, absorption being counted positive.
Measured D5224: -1.1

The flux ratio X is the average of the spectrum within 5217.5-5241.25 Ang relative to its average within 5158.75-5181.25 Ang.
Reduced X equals 1.1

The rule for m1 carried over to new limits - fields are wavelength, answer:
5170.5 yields 61.5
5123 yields 74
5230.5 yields 73.3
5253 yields 74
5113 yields 73.8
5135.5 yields 73.8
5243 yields 77.2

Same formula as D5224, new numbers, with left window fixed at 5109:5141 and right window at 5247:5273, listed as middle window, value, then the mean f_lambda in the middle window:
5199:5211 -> 0.25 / 69.6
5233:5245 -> -0.70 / 74.7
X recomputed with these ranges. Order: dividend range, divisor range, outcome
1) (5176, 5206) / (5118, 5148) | 0.94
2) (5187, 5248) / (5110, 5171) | 1.02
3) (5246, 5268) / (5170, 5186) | 1.20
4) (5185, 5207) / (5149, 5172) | 1.01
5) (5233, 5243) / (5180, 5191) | 1.20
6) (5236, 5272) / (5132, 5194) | 1.08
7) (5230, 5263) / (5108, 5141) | 1.03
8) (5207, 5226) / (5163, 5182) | 1.15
